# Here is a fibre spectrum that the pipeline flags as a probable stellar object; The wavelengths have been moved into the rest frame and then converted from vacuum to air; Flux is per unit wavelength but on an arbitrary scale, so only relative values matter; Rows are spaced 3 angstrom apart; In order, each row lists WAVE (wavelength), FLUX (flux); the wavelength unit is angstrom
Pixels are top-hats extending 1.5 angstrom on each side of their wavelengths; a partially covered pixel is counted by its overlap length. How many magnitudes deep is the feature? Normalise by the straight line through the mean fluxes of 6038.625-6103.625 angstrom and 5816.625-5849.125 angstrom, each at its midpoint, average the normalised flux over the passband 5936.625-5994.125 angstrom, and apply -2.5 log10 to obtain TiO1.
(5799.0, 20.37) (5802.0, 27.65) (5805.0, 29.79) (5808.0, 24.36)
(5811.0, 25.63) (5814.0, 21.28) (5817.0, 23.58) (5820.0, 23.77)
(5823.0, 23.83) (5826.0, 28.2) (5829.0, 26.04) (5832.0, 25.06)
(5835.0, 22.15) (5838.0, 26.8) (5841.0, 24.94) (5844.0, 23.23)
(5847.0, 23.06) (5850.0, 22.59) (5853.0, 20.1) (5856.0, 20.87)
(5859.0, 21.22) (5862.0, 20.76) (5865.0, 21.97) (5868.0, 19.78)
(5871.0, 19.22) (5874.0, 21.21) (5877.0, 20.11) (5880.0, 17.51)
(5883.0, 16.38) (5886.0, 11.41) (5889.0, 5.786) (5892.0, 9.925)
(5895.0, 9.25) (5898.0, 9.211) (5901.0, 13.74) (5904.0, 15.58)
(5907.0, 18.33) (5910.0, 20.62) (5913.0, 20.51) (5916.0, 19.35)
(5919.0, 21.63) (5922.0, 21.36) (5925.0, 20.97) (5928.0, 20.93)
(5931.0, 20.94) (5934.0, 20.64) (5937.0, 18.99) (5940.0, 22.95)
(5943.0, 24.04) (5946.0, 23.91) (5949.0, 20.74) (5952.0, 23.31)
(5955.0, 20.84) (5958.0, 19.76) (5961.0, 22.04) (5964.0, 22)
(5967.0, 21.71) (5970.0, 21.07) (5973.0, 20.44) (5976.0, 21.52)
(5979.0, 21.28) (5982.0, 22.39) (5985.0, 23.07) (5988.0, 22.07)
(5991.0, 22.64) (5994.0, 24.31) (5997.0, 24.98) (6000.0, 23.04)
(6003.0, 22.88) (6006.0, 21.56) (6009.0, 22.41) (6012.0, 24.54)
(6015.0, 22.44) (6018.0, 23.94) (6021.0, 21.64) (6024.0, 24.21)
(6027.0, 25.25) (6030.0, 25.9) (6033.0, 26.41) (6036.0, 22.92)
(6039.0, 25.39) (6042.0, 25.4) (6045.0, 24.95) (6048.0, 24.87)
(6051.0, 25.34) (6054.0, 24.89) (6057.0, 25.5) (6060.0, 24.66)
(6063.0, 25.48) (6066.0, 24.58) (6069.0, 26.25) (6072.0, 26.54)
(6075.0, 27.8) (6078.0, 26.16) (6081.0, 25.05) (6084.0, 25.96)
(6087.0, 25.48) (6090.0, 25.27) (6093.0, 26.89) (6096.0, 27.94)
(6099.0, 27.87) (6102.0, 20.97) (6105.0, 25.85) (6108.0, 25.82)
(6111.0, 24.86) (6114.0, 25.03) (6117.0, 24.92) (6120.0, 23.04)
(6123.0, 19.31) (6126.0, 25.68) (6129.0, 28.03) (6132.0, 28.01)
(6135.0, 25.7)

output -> 0.15 mag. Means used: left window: 24.6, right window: 25.6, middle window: 22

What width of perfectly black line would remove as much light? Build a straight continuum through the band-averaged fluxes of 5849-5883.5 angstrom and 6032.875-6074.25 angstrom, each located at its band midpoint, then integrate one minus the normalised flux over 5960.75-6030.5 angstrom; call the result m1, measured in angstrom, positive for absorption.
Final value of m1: 2.70 angstrom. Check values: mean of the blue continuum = 20.2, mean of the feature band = 22.8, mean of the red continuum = 25.2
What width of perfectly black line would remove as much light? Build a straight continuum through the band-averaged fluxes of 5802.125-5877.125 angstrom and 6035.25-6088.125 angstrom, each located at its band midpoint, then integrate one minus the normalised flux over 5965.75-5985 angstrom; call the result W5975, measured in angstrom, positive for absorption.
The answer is 2.4 angstrom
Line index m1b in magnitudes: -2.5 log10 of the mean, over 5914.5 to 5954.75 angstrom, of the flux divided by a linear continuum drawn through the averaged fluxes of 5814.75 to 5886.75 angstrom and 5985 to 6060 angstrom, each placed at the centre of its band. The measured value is 0.072 mag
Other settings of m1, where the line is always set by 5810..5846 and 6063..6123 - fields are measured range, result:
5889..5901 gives 7.37 angstrom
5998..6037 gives 2.35 angstrom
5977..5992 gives 1.68 angstrom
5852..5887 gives 7.58 angstrom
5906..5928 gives 3.85 angstrom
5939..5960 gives 2.30 angstrom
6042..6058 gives 0.10 angstrom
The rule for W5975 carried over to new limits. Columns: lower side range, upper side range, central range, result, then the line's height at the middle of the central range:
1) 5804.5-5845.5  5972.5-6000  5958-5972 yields 0.9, 22.9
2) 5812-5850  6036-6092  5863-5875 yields 1.9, 24.5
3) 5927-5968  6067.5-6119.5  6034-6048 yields -0.3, 24.3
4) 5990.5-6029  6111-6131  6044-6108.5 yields -4.3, 24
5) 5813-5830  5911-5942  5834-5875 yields 2.4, 23.4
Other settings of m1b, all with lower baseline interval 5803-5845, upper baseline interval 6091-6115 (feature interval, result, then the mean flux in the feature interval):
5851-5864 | 0.199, 20.9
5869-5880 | 0.257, 19.8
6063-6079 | -0.026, 26.2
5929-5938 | 0.236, 20.3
